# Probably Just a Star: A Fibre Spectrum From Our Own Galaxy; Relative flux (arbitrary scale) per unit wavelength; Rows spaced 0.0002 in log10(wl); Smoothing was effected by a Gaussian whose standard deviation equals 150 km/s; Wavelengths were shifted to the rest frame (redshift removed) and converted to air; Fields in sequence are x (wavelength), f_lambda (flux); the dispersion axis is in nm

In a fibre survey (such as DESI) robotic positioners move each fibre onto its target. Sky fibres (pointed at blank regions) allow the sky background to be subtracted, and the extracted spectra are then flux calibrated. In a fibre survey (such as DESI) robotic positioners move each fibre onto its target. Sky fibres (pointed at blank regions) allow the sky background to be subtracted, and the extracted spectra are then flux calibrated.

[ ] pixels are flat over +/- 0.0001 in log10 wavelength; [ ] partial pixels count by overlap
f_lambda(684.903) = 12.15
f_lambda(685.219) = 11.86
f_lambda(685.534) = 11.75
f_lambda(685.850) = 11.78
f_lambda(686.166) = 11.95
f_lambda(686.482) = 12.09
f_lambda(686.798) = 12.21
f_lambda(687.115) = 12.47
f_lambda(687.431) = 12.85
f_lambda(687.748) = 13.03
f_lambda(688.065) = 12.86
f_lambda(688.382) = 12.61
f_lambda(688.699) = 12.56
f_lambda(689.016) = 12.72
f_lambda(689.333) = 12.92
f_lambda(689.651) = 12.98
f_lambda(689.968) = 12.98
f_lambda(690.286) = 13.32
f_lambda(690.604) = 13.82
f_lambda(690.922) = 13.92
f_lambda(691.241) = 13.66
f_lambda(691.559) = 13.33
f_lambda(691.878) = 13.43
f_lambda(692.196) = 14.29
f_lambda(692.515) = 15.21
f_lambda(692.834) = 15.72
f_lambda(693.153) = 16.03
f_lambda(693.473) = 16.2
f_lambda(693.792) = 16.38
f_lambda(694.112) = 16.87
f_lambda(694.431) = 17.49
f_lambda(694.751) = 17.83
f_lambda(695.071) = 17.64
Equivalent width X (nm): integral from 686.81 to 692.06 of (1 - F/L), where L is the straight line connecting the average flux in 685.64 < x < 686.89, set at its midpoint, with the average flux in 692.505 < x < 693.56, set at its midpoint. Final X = 0.26 nm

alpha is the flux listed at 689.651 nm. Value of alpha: 12.98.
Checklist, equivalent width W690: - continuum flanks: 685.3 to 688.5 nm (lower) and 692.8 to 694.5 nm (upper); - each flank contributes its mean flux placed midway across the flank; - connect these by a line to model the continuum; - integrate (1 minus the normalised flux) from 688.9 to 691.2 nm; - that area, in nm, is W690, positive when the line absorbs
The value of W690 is 0.160 nm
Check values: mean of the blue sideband 12.3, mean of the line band 13.3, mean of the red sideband 16.4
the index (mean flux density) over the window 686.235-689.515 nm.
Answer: 12.6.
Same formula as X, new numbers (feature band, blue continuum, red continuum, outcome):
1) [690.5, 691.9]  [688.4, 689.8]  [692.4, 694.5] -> 0.08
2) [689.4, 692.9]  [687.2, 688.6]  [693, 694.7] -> 0.26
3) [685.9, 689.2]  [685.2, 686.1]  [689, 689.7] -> -0.04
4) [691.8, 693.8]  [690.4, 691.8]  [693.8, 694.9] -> 0.03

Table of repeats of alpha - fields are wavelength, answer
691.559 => 13.33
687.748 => 13.03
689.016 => 12.72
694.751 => 17.83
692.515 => 15.21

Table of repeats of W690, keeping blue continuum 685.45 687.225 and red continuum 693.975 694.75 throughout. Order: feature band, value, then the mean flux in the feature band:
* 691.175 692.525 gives 0.16 nm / 13.9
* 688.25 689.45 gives 0.09 nm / 12.7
